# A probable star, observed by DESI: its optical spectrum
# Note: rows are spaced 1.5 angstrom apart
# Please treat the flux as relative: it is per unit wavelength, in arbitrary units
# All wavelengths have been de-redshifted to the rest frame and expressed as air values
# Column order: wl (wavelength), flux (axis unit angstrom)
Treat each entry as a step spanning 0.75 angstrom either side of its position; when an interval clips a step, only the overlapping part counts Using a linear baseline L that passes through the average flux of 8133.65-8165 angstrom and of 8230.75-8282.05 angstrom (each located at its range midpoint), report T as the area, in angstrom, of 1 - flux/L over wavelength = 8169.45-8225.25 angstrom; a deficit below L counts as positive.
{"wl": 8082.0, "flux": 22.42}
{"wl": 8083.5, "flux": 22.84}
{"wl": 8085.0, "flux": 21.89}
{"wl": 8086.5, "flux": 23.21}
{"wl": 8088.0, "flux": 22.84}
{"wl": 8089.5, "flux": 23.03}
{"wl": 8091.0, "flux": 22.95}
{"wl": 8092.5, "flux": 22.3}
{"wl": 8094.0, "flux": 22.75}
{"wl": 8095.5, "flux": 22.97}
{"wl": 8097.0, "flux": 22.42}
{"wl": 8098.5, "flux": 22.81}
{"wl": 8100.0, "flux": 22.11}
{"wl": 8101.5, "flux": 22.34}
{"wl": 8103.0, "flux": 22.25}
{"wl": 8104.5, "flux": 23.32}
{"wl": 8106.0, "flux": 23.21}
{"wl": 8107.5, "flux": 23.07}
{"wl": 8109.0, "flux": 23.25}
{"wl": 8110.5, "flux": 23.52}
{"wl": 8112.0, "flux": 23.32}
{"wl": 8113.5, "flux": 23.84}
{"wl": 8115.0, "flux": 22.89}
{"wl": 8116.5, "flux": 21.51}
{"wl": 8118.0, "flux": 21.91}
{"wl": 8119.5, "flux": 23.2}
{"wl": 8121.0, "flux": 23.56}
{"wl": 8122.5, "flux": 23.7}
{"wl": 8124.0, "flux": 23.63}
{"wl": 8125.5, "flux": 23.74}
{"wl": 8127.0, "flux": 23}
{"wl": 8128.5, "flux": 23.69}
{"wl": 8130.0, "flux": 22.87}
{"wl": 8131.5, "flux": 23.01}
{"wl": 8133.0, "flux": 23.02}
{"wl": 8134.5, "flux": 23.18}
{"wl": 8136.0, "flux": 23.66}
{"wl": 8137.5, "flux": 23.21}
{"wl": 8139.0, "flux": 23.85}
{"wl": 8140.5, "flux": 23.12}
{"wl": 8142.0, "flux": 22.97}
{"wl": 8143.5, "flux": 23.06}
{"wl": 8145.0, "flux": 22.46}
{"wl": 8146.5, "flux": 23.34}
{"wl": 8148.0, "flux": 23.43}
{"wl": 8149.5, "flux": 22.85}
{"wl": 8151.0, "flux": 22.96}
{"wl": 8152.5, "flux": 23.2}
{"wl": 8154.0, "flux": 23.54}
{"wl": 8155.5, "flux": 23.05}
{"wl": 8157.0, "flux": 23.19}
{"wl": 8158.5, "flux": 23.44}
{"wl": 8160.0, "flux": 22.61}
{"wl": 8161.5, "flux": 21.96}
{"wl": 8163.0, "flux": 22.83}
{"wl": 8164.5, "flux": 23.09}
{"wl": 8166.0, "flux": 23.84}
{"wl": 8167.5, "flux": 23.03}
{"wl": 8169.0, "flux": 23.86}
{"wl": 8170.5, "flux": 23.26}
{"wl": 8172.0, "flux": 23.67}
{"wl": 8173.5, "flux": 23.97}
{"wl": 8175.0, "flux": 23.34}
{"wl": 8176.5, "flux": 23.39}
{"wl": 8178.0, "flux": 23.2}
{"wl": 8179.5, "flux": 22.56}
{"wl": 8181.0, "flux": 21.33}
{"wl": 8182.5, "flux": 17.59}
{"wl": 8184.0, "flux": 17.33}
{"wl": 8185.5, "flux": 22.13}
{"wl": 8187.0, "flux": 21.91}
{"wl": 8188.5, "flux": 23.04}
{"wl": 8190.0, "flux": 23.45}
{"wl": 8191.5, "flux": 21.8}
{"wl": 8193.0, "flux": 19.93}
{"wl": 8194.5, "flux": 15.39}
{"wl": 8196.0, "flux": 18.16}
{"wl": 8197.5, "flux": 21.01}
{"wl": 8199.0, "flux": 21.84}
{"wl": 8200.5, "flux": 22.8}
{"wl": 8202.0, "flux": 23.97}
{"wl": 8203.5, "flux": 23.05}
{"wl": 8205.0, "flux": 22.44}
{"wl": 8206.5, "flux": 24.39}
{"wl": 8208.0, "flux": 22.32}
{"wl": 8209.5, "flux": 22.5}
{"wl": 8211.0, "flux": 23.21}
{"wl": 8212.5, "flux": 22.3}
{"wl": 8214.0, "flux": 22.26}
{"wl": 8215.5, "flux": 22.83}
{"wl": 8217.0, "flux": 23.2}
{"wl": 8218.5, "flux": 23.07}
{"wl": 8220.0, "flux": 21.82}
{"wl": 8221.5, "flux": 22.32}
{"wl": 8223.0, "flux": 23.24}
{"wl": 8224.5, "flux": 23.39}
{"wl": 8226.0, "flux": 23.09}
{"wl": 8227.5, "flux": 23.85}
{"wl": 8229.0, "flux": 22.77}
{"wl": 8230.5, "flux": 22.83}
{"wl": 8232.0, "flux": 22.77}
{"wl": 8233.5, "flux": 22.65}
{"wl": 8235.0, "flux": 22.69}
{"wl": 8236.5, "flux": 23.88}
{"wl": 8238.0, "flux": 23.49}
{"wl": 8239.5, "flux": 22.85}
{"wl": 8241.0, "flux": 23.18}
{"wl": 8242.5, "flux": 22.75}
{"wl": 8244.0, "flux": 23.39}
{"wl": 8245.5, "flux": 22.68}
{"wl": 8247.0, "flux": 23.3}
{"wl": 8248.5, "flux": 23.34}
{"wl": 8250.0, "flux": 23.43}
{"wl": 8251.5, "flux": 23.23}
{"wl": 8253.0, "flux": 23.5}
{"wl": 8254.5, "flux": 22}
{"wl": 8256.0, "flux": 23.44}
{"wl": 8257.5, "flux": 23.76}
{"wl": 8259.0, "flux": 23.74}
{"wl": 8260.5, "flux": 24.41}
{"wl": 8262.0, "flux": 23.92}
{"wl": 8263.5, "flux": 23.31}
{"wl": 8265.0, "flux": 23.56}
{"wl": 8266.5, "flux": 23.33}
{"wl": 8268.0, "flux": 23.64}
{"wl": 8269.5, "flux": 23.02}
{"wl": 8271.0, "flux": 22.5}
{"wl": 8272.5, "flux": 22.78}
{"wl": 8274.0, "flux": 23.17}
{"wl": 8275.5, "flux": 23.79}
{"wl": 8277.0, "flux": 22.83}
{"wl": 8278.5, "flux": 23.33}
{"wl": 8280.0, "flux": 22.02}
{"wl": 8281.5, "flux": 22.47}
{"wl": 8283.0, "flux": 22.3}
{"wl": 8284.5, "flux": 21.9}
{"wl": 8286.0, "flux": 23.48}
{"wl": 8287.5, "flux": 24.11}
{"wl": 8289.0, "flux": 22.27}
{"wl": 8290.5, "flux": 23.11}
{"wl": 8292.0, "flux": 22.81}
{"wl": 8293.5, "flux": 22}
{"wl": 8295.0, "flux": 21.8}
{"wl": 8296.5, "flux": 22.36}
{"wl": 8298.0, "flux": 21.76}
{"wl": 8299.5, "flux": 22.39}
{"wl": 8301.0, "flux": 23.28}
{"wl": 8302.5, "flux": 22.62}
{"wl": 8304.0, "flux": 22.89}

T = 2.5 angstrom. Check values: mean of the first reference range 23.1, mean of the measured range 22.1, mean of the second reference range 23.2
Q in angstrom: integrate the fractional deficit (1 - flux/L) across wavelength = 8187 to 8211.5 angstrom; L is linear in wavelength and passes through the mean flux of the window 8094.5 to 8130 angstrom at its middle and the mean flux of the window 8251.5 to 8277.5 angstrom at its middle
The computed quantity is 1.5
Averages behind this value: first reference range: 23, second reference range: 23.3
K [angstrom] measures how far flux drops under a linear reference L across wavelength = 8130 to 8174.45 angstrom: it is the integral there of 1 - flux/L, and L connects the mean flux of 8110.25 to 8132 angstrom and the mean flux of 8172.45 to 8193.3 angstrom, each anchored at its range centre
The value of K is -1.4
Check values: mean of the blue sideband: 23.2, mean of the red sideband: 21.9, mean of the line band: 23.2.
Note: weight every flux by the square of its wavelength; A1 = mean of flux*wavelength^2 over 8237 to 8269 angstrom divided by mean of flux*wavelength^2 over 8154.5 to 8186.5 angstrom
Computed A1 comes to 1.06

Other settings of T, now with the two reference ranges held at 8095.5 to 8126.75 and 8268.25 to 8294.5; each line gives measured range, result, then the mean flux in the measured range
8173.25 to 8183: 0.30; 22.2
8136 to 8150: -0.14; 23.2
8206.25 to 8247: -0.12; 22.9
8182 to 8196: 1.64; 20.2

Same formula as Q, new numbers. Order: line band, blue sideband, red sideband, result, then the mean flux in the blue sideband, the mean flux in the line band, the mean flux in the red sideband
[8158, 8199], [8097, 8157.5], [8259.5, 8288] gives 2.17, 23.1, 21.9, 23.1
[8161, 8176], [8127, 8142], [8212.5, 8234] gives -0.14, 23.3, 23.3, 22.8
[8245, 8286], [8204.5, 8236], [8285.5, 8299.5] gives -0.80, 22.9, 23.1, 22.6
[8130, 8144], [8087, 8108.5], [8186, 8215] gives -0.49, 22.8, 23.2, 21.9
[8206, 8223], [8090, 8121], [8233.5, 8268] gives 0.33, 22.8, 22.7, 23.3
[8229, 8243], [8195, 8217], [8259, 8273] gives -0.08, 22.3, 23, 23.4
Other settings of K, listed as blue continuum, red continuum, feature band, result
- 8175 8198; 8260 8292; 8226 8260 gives -1.4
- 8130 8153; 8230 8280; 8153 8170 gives 0.0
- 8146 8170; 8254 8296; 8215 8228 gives 0.1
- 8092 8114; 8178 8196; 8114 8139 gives -1.0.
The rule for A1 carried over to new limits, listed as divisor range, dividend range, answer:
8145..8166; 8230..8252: 1.02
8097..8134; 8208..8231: 1.02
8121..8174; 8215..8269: 1.02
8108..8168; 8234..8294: 1.03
